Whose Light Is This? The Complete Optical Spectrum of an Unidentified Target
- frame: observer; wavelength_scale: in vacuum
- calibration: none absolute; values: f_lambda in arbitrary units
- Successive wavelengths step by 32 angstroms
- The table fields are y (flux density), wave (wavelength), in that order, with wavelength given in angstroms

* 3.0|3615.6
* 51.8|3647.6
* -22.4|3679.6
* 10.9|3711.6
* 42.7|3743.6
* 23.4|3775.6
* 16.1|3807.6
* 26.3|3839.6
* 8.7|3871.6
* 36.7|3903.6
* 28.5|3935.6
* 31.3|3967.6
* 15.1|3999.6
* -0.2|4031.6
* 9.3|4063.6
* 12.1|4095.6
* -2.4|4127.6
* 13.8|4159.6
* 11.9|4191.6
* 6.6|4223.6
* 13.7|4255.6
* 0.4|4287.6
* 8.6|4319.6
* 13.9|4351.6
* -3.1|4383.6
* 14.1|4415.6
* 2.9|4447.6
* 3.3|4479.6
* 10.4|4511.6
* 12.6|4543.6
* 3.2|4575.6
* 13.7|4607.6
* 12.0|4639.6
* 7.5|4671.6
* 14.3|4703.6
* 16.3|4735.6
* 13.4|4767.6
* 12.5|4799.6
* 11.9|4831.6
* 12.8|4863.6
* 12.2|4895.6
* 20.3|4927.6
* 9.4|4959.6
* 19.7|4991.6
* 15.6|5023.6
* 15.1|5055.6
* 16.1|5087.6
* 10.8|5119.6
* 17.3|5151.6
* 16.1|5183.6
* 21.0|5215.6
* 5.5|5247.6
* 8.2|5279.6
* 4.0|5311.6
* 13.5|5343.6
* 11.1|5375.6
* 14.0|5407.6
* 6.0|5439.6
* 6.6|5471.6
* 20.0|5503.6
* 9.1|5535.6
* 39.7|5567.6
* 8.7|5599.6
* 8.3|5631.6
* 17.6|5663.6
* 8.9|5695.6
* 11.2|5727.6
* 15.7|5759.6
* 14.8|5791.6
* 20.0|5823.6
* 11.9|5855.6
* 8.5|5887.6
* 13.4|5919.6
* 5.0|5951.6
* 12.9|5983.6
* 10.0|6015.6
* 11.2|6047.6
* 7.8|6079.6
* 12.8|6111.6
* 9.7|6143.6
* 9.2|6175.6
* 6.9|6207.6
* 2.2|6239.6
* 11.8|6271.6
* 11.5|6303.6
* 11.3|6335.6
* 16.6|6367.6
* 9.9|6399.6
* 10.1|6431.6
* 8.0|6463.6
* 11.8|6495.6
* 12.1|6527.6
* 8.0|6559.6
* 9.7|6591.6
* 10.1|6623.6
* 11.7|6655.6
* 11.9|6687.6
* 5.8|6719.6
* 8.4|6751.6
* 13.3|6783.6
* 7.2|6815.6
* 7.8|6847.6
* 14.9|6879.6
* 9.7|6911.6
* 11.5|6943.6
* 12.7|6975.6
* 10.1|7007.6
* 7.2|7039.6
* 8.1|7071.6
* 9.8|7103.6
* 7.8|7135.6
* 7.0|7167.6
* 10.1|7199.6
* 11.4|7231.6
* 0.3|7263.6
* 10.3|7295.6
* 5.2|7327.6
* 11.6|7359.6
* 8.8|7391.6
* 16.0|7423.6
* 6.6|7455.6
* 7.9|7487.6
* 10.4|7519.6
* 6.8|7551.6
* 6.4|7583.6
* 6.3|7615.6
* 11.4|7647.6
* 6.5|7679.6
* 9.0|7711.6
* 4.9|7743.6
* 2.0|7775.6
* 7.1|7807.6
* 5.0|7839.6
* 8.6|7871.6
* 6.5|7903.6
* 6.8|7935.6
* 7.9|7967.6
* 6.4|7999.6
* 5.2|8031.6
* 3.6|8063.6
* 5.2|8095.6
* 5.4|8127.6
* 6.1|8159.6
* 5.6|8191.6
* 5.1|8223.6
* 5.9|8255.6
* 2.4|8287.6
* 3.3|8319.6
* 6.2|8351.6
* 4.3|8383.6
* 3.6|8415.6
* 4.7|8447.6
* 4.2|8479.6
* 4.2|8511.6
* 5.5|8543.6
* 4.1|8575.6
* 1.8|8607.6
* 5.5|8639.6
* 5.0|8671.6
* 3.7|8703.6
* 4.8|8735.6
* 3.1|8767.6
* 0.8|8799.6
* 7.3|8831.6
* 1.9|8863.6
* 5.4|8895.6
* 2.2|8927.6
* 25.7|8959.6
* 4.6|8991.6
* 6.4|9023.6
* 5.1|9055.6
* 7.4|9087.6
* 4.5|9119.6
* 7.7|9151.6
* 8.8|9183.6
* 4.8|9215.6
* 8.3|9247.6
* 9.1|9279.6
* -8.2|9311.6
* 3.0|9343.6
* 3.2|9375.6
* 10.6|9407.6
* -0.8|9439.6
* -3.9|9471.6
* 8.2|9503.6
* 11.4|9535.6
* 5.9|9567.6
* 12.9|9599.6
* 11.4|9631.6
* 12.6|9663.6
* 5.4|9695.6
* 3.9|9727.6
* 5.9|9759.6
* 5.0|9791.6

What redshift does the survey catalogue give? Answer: 1.40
